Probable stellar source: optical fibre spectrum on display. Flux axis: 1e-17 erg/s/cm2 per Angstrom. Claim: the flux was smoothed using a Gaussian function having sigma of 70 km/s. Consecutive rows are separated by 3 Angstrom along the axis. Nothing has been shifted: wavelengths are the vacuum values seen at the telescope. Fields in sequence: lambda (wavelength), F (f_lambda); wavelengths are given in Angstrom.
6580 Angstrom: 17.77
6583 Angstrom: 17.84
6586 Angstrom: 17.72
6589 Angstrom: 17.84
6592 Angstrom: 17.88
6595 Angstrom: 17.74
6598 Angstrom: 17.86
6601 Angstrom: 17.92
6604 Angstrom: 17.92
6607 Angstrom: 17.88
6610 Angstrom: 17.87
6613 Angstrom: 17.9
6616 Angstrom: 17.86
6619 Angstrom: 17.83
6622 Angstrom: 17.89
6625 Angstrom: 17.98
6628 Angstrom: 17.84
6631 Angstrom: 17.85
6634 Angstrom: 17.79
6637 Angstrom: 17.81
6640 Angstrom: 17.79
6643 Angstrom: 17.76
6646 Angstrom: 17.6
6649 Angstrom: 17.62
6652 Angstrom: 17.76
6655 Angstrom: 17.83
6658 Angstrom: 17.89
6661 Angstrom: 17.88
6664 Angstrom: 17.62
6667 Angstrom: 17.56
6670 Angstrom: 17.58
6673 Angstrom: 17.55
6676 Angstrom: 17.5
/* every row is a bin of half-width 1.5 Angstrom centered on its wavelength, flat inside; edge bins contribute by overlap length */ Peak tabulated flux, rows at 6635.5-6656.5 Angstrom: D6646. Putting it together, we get 17.83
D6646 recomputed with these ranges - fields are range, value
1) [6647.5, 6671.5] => 17.89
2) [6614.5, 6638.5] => 17.98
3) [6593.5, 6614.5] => 17.92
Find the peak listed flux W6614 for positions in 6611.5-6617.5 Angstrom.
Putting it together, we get 17.9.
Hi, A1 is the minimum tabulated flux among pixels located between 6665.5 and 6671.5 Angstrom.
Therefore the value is 17.56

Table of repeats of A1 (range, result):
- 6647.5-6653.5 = 17.62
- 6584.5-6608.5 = 17.72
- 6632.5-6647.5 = 17.6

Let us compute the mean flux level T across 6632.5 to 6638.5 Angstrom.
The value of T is 17.8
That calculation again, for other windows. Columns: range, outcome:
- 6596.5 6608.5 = 17.9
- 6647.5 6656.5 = 17.7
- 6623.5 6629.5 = 17.9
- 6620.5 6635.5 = 17.9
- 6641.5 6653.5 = 17.7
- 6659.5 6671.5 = 17.7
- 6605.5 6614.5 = 17.9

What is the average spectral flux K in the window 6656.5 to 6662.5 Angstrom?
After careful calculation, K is 17.9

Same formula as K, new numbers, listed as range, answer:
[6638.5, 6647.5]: 17.7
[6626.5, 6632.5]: 17.8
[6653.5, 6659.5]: 17.9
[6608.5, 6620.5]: 17.9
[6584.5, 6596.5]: 17.8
